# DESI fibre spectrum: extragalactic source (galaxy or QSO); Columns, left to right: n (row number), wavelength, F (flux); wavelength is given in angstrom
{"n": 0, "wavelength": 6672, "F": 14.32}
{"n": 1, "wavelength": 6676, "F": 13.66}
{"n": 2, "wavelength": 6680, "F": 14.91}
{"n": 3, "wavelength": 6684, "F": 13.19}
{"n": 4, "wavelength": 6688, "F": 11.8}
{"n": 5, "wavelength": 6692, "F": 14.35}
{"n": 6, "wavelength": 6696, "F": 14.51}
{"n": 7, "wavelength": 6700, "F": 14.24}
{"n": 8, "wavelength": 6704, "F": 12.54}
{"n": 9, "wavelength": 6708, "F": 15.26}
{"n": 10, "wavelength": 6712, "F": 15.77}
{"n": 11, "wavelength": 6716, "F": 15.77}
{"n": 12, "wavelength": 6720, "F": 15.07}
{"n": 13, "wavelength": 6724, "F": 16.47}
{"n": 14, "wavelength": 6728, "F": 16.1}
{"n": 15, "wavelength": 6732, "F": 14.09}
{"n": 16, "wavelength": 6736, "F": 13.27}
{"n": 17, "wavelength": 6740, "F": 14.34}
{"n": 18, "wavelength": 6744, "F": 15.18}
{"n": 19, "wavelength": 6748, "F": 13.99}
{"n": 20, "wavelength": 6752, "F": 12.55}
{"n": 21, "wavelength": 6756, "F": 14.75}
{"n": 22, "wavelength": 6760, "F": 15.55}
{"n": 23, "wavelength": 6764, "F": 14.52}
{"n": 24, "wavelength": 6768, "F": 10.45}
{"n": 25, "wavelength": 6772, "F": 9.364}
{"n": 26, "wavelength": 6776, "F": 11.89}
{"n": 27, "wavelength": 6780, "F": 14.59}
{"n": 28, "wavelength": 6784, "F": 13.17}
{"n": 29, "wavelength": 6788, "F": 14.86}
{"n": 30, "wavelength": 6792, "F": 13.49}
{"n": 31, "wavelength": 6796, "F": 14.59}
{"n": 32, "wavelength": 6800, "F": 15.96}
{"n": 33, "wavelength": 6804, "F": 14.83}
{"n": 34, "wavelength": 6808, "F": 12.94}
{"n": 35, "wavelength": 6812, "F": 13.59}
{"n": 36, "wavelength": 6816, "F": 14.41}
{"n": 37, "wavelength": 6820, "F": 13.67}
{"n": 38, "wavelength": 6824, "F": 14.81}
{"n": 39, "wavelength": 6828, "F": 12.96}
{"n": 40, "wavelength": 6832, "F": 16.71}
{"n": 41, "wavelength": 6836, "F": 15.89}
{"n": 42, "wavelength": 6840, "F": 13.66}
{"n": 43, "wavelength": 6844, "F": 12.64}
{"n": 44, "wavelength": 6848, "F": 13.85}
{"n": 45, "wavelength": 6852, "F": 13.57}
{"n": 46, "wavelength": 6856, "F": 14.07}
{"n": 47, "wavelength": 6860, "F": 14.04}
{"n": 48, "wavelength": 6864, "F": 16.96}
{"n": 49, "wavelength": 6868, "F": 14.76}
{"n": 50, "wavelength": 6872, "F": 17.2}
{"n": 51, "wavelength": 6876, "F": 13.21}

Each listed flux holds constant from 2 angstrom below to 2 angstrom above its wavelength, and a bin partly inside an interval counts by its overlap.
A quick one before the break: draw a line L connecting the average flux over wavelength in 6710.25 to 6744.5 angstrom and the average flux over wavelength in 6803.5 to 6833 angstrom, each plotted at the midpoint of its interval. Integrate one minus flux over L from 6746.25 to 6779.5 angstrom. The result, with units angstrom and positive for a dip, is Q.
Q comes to 4.0 angstrom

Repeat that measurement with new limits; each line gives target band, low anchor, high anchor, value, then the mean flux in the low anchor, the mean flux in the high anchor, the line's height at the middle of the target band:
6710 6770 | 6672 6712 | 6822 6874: -1.5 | 14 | 14.7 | 14.2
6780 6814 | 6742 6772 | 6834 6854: -1.2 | 13.6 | 13.9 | 13.7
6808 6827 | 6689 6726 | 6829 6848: 0.8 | 14.8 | 14.5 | 14.6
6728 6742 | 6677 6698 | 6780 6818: -0.3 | 13.7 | 14.2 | 14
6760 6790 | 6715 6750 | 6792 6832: 3.5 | 14.9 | 14.3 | 14.6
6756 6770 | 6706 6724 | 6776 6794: 0.7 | 15.6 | 13.8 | 14.4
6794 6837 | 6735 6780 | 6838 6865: -2.5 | 13.3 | 14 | 13.7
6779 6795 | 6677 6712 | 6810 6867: 0.2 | 14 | 14.4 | 14.2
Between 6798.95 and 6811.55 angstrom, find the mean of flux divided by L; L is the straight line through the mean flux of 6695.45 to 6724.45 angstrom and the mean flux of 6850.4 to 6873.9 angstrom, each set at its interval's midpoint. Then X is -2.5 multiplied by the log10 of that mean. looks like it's 0.05 mag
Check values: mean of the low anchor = 14.9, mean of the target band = 14.4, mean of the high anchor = 15.1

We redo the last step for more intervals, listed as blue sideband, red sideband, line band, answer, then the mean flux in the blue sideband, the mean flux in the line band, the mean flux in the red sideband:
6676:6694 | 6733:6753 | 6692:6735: -0.09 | 13.6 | 14.9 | 13.9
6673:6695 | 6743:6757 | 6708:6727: -0.14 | 13.7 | 15.7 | 14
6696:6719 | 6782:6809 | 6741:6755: 0.04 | 14.7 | 14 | 14.3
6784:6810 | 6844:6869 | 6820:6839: -0.04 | 14.3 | 14.9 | 14.4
